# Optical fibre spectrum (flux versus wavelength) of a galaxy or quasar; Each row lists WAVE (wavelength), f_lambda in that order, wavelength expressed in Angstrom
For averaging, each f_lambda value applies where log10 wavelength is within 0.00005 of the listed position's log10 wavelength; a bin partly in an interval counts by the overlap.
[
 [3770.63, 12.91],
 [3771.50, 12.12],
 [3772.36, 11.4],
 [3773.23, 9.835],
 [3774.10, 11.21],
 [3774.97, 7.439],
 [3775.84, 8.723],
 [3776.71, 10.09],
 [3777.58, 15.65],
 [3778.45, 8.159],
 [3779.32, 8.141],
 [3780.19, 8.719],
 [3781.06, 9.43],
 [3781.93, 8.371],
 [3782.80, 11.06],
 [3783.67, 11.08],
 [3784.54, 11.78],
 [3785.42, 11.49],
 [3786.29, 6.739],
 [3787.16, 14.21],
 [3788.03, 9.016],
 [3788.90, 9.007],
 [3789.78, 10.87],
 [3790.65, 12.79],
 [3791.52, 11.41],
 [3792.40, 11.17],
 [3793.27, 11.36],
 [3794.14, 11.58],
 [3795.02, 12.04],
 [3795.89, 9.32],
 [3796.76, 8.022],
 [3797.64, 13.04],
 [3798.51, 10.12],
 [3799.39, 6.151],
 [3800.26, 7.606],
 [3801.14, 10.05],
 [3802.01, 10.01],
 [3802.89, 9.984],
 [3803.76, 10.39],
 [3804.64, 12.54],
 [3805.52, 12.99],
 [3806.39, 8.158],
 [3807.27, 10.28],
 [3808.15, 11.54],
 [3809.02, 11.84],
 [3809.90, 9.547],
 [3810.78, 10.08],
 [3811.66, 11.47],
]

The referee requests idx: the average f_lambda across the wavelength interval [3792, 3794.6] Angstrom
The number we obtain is 11.4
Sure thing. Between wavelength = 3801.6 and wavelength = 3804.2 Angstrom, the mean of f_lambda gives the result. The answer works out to 10.1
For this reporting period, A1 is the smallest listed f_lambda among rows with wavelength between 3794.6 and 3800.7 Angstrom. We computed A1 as 6.151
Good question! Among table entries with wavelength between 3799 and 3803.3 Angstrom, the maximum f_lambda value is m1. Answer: 10.05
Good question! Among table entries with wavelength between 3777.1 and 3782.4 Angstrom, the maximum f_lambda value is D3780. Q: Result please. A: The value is 15.65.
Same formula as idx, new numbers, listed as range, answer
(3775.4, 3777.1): 9.38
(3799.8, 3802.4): 9.19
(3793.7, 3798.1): 10.8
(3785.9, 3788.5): 10.1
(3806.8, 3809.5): 11.2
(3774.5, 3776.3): 8.16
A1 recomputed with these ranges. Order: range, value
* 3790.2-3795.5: 11.17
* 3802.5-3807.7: 8.158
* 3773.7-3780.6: 7.439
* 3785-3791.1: 6.739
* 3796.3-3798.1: 8.022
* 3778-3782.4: 8.141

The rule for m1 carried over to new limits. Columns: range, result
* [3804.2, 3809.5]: 12.99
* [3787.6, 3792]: 12.79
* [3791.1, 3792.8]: 11.41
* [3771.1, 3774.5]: 12.12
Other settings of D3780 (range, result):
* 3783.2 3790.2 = 14.21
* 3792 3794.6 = 11.58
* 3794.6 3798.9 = 13.04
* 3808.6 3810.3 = 11.84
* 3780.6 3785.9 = 11.78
